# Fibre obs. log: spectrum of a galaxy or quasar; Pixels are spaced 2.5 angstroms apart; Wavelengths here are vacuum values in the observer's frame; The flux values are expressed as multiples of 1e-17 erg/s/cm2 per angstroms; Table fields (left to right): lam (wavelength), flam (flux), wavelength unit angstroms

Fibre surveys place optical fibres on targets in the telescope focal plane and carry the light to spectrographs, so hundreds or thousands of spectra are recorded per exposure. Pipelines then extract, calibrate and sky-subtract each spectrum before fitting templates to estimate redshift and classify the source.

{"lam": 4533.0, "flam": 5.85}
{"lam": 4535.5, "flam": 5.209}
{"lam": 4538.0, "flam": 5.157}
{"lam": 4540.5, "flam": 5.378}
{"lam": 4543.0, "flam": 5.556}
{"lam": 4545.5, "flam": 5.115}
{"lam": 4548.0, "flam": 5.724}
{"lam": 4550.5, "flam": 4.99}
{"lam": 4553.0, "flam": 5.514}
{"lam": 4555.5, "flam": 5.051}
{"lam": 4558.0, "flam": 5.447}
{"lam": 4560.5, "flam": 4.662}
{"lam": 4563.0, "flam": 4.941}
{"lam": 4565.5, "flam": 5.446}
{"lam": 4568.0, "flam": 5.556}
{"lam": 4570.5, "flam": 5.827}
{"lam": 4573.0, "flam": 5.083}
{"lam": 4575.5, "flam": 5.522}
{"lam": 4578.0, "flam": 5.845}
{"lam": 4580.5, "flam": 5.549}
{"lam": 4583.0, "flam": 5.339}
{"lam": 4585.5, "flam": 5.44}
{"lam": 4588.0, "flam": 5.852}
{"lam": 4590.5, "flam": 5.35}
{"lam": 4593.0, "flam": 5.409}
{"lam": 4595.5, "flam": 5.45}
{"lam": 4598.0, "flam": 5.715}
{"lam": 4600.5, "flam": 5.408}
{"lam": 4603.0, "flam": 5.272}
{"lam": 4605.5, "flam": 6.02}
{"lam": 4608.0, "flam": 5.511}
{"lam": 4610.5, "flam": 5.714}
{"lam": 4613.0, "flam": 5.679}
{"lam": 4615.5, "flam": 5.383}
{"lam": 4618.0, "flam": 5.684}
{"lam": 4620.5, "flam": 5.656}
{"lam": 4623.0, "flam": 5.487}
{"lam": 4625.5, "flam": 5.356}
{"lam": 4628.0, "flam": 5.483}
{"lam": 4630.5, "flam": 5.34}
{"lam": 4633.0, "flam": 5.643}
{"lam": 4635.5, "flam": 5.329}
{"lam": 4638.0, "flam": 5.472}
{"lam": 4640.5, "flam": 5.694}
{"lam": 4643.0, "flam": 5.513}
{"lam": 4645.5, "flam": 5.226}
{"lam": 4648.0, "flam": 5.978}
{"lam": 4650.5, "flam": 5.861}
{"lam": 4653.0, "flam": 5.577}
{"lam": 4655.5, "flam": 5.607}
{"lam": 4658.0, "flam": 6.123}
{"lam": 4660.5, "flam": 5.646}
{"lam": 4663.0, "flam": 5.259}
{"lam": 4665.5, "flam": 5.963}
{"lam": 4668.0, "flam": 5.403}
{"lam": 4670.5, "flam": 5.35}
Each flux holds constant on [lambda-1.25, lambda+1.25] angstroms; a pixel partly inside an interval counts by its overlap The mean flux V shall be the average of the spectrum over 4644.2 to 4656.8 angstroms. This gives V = 5.65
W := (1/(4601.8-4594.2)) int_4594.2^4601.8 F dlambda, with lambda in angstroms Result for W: 5.52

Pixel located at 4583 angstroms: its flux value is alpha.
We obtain 5.339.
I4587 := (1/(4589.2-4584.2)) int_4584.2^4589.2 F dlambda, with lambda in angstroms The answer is 5.64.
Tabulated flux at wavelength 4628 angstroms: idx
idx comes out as 5.483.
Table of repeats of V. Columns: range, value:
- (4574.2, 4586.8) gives 5.54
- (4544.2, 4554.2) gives 5.34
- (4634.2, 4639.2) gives 5.4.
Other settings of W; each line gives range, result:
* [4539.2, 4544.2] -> 5.46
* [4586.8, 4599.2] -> 5.55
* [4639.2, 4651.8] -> 5.65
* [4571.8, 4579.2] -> 5.48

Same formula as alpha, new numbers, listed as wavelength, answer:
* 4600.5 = 5.408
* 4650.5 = 5.861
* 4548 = 5.724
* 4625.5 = 5.356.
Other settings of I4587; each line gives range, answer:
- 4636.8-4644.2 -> 5.56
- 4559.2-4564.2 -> 4.81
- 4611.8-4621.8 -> 5.6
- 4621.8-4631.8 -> 5.42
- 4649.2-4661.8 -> 5.76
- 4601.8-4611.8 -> 5.63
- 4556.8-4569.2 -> 5.21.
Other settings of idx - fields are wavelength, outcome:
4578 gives 5.845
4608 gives 5.511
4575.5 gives 5.522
